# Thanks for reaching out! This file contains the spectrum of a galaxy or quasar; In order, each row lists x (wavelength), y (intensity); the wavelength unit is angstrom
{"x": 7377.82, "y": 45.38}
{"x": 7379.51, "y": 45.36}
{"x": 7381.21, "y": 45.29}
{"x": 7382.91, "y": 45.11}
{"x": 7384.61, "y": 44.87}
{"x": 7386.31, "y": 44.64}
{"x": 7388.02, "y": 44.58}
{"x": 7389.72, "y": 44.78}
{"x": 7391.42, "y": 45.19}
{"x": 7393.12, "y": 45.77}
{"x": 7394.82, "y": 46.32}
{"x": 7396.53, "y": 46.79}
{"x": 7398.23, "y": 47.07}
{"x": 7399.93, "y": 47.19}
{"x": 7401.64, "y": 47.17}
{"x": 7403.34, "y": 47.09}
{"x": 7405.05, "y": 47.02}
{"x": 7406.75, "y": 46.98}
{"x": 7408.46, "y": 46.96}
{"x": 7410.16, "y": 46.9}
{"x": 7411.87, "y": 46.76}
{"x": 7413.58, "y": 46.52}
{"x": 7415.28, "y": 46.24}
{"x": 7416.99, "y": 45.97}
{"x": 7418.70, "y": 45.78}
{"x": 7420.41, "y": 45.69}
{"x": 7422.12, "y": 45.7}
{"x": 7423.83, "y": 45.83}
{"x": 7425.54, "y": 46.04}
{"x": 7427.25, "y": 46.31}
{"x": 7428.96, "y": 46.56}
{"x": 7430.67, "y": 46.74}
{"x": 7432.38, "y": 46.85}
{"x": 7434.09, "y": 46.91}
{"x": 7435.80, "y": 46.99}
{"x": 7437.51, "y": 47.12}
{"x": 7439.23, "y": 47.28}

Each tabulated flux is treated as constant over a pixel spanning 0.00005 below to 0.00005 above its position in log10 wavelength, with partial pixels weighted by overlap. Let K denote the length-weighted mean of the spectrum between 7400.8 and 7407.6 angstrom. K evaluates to 47.1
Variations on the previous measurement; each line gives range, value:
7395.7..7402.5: 47.1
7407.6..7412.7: 46.9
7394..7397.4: 46.5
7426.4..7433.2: 46.6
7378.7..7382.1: 45.3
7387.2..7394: 45.1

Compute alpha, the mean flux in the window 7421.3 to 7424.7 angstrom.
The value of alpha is 45.8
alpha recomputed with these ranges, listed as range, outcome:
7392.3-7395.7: 46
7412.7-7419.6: 46.1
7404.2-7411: 47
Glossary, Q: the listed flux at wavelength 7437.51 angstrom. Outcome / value 47.12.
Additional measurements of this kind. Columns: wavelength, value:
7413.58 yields 46.52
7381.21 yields 45.29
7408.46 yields 46.96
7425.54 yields 46.04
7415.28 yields 46.24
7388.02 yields 44.58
